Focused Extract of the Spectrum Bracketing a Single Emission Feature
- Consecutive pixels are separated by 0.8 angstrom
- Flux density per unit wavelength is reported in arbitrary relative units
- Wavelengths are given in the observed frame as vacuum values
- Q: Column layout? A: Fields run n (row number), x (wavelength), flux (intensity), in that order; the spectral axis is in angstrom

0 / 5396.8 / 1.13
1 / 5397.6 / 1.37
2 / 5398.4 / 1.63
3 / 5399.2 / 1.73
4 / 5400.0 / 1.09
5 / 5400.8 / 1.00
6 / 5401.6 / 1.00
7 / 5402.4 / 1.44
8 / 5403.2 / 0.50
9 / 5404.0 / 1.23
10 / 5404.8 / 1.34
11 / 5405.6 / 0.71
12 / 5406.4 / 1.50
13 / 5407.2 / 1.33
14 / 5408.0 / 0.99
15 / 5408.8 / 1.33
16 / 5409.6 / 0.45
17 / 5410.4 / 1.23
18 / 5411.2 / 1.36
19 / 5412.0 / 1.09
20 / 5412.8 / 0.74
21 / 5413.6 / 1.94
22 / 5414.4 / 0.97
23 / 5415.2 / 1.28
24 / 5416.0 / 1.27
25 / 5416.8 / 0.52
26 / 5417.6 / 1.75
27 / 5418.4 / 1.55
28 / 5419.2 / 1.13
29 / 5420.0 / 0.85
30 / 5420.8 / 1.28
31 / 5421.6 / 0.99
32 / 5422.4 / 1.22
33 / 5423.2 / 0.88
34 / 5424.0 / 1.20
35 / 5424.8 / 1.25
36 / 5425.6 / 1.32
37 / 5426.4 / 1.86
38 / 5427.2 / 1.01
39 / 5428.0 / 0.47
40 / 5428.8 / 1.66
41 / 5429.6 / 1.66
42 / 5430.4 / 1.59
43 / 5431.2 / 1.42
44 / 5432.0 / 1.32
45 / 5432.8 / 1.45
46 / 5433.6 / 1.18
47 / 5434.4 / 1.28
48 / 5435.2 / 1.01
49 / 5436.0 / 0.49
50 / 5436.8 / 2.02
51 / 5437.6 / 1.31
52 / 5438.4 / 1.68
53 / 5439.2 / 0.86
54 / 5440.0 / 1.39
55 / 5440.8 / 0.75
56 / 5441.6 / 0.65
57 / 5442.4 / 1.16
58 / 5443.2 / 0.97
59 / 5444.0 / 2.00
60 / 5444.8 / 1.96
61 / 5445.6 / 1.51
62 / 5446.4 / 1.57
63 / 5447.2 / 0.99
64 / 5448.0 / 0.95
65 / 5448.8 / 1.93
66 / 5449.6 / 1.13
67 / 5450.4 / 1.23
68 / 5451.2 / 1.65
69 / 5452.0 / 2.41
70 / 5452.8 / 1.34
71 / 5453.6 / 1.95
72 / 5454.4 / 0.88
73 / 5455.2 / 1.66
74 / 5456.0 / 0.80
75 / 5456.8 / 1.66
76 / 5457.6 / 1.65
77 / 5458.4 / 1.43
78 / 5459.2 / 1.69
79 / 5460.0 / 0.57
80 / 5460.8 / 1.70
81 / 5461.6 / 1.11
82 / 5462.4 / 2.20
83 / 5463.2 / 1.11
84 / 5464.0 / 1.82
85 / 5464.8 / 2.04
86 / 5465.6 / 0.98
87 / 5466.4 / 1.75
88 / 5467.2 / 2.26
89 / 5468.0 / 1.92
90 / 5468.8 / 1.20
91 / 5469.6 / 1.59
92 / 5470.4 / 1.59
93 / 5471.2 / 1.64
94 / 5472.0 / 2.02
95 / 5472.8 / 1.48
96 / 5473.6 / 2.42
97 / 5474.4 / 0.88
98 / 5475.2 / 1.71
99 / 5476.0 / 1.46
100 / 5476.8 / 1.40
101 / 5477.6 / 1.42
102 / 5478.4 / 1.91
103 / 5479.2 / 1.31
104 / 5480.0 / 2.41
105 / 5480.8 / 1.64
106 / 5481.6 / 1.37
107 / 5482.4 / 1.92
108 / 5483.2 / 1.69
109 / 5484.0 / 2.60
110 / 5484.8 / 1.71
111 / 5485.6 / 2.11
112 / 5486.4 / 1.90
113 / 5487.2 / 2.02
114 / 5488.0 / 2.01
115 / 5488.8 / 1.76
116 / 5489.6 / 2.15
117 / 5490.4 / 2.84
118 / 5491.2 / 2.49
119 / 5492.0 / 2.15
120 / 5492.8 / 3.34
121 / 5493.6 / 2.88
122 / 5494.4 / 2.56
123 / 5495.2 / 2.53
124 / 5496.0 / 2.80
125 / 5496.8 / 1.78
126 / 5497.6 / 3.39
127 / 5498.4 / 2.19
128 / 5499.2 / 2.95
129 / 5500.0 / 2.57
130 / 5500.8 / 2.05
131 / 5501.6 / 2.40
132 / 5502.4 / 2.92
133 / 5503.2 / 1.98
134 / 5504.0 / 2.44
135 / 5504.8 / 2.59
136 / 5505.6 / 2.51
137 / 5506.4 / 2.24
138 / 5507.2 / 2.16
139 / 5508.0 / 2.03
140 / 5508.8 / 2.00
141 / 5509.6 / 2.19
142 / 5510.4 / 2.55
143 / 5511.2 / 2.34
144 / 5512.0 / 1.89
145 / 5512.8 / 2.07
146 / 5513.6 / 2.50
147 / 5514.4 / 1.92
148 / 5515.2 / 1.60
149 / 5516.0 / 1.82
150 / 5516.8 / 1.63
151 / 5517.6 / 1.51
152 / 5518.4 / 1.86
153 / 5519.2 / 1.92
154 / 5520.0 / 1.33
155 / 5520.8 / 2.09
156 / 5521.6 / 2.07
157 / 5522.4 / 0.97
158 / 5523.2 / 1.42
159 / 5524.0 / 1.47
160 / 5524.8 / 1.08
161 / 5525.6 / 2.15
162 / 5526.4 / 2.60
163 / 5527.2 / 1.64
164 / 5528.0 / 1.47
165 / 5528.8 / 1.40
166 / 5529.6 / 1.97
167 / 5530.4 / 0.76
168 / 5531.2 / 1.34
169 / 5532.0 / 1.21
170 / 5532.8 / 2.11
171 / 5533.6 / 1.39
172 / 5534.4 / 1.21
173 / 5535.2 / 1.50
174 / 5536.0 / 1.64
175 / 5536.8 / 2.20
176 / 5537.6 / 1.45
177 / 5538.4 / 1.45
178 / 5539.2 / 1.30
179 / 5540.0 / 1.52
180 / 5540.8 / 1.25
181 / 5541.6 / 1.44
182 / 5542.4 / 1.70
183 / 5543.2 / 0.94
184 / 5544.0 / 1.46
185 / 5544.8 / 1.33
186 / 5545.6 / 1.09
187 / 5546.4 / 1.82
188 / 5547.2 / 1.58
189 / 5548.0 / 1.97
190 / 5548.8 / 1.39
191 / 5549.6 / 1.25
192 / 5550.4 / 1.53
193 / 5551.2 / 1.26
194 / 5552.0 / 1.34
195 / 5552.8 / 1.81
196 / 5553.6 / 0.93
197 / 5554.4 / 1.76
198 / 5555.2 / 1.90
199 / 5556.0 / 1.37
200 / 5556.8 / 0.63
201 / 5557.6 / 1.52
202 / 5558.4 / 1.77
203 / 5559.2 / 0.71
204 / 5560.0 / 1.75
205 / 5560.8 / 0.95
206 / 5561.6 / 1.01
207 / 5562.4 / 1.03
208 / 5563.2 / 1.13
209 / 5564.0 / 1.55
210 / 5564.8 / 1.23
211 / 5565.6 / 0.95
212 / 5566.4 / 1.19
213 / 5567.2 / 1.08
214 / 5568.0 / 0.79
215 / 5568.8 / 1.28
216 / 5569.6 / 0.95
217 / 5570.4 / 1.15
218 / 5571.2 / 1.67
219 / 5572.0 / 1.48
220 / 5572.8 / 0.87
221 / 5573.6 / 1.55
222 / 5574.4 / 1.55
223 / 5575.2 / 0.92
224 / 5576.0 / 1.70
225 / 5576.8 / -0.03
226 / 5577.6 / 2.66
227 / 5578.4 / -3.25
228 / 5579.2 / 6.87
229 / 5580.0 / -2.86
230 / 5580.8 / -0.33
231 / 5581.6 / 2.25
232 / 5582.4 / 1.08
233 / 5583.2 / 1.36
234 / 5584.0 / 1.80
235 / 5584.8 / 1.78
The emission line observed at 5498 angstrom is C III] 1909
